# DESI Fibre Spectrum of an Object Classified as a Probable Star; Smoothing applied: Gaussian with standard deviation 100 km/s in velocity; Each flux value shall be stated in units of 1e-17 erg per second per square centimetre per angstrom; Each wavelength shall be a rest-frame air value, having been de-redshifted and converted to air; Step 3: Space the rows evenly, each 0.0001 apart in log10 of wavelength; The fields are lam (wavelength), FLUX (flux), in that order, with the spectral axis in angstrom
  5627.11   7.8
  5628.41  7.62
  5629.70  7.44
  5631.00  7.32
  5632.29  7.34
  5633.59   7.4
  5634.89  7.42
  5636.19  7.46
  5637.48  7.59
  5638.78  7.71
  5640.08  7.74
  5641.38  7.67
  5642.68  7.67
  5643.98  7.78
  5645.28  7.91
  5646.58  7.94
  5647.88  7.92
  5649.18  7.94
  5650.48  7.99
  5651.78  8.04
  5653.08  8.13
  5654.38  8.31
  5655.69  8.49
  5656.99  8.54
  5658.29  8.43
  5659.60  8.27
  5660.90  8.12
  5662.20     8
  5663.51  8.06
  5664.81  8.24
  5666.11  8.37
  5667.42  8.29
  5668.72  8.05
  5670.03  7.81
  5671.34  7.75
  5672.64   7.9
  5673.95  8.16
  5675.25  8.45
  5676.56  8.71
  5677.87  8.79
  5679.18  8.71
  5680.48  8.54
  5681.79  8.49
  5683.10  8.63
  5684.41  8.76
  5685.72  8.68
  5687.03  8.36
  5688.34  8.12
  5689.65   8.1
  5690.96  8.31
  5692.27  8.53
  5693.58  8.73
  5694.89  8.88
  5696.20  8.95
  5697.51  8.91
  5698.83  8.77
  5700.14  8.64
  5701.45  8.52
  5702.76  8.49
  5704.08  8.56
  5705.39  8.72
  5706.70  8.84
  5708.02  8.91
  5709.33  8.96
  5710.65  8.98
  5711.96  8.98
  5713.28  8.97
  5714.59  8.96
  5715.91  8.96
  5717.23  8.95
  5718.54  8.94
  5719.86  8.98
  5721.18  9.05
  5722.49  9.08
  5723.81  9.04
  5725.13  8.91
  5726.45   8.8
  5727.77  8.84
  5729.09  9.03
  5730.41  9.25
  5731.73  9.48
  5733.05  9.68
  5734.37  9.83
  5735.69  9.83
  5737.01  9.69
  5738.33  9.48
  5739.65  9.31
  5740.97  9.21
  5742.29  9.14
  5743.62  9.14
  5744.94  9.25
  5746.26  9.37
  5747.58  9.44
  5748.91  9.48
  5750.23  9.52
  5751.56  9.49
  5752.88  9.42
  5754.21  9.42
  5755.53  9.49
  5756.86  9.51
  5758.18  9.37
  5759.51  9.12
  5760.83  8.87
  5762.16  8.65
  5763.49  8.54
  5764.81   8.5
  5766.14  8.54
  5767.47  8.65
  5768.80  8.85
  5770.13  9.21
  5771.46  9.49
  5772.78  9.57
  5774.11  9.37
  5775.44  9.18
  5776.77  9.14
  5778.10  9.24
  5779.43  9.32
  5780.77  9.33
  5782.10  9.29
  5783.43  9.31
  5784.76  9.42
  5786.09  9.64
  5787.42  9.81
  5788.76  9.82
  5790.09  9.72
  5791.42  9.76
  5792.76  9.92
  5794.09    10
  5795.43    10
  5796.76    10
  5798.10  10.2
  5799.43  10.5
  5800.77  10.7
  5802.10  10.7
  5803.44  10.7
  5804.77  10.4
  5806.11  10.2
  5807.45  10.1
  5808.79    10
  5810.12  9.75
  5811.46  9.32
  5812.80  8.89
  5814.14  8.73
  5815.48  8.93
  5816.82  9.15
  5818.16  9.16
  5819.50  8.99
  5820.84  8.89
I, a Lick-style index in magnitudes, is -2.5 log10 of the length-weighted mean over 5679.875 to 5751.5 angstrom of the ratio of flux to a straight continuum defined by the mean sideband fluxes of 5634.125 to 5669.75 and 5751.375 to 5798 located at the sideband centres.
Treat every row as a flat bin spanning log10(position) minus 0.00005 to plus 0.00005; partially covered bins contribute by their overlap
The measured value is -0.03 mag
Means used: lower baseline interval 8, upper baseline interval 9.35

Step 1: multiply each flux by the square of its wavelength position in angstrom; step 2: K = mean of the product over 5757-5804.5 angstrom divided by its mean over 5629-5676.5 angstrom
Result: 1.25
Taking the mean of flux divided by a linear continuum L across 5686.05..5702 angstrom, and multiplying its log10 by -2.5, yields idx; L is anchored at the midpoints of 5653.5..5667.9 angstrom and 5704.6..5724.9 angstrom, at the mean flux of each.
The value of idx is 0.02 mag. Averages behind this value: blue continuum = 8.28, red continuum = 8.95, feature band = 8.57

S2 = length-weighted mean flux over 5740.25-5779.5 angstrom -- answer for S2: 9.18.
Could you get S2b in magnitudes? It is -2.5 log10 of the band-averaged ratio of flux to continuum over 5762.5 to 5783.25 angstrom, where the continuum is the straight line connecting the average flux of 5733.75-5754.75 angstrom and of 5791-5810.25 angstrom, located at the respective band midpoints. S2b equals 0.09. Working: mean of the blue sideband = 9.44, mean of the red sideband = 10.2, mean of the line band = 9.08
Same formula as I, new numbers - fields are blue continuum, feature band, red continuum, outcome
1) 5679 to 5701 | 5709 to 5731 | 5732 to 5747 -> 0.016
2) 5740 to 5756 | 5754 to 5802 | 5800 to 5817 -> 0.017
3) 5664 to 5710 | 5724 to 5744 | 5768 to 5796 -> -0.037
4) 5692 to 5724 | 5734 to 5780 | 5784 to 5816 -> 0.018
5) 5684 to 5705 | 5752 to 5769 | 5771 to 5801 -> 0.042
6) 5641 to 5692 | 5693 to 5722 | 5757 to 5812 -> -0.020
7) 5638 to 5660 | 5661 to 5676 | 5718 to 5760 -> 0.025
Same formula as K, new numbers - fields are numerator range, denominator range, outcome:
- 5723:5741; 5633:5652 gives 1.24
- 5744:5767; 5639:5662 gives 1.18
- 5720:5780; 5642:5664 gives 1.18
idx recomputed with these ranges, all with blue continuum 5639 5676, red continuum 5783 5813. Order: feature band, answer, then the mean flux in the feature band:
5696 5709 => -0.01 mag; 8.73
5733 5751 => -0.03 mag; 9.45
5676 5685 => -0.04 mag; 8.66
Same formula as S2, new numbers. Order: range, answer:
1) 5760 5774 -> 8.91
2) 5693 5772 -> 9.08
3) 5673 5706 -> 8.57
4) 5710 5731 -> 8.98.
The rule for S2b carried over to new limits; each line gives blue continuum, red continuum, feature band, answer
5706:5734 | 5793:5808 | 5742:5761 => 0.02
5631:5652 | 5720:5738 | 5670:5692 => 0.00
